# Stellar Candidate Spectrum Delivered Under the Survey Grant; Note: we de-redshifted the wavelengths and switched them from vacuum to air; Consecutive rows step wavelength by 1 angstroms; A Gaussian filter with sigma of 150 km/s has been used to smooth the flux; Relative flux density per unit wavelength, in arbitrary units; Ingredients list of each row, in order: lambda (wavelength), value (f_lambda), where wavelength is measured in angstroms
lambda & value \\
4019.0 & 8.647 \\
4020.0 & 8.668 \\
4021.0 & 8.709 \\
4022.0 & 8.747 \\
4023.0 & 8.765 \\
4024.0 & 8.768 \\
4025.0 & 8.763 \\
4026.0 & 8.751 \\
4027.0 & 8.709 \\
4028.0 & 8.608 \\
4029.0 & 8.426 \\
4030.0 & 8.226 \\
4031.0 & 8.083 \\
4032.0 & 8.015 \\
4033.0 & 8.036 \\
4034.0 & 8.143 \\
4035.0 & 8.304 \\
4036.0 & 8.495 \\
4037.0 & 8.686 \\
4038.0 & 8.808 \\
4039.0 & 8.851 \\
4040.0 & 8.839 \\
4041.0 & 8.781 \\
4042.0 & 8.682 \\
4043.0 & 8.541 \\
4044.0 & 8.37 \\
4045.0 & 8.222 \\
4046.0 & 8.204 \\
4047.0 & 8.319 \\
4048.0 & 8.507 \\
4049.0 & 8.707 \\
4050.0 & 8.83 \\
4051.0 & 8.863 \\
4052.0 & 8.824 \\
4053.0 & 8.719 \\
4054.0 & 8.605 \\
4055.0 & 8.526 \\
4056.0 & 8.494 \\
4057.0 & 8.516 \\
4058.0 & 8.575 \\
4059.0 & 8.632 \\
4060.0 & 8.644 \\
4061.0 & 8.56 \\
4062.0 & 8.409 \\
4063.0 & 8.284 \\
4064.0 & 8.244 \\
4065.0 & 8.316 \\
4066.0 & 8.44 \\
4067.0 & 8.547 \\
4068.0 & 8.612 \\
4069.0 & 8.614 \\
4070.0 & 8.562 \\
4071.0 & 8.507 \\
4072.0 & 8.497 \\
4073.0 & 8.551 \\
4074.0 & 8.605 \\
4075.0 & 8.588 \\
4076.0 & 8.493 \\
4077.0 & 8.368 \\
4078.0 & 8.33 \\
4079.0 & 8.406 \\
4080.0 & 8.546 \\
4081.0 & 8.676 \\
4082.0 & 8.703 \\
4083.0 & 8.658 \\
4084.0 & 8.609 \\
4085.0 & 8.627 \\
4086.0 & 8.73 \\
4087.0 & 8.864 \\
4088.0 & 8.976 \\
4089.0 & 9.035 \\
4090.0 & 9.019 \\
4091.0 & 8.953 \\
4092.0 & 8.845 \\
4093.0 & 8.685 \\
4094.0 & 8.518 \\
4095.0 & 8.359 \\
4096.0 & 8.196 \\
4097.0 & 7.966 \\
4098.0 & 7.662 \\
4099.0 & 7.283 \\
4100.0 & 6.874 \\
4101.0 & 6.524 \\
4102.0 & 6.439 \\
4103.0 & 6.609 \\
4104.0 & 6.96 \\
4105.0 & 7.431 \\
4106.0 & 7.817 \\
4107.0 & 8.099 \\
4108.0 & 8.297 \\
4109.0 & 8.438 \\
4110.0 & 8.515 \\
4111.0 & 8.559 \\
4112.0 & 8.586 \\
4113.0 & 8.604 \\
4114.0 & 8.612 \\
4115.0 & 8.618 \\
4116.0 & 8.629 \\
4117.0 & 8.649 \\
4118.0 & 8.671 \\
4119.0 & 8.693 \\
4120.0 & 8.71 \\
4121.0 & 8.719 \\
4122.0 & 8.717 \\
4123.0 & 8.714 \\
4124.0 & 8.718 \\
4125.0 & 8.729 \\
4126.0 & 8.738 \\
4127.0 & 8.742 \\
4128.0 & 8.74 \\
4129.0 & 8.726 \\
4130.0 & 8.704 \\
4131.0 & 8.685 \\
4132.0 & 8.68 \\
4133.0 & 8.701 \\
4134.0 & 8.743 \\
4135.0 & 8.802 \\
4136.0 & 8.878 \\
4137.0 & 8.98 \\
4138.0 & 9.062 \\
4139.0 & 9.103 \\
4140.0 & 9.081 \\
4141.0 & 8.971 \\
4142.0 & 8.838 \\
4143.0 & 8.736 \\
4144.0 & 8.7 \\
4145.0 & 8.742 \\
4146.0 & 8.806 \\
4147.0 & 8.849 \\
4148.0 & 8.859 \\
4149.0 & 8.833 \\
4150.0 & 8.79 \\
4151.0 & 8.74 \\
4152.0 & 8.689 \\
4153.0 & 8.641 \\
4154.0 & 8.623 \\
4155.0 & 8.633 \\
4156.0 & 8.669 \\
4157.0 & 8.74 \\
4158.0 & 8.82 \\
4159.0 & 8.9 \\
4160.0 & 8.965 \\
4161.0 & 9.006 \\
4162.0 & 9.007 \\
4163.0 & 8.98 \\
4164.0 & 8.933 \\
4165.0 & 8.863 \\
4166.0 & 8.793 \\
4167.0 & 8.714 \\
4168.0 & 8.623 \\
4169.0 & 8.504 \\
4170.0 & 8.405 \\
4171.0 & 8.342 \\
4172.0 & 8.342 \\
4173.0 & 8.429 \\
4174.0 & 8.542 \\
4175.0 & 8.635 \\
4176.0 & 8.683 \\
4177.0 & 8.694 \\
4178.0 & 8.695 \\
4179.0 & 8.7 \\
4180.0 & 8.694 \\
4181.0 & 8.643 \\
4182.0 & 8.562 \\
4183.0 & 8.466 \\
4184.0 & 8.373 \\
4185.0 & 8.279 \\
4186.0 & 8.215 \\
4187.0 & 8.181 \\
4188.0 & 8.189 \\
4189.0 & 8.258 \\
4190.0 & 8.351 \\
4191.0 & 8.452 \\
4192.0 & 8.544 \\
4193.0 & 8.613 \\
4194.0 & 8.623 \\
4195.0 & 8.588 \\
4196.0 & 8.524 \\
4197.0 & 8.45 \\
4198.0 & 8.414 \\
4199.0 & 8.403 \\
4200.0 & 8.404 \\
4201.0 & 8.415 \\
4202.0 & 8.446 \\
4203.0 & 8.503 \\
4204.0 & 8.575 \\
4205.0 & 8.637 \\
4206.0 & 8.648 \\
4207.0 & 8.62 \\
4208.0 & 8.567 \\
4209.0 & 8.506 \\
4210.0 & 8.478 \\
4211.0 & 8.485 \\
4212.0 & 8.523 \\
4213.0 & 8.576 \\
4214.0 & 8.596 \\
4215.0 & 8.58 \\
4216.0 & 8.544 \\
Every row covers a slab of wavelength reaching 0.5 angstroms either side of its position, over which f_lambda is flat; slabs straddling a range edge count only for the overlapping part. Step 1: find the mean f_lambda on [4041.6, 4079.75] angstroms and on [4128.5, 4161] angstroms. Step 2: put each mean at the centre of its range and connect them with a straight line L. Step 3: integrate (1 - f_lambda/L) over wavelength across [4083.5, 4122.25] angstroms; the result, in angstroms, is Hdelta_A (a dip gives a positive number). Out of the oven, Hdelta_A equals 1.82 angstroms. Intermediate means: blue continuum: 8.52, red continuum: 8.81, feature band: 8.26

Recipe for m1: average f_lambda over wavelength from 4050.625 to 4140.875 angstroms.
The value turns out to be 8.47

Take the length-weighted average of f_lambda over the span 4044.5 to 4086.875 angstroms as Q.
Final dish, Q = 8.54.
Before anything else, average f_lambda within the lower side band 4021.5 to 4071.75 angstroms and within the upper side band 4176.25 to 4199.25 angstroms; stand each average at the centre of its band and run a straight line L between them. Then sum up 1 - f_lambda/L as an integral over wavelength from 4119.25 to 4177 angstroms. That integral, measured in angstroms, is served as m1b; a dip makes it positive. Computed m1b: -1.8 angstroms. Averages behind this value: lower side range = 8.53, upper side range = 8.48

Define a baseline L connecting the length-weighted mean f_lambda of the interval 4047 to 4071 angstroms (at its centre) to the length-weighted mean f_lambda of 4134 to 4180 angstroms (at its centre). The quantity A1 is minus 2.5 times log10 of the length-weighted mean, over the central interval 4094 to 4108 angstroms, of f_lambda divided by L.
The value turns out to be 0.16 mag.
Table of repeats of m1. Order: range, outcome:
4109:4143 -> 8.74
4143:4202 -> 8.61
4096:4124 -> 8.07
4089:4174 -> 8.53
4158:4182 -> 8.7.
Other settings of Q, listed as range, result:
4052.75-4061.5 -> 8.58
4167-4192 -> 8.48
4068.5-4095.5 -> 8.64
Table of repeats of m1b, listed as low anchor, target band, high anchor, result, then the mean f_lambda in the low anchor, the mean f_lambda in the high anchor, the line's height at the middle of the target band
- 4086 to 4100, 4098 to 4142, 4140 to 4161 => 1.2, 8.44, 8.79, 8.6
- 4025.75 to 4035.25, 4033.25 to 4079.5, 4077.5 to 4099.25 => -0.6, 8.32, 8.54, 8.42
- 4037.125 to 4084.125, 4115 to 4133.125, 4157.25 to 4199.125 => -0.3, 8.56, 8.58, 8.57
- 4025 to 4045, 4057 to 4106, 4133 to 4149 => 2.0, 8.49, 8.87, 8.66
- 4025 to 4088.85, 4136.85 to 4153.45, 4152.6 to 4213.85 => -0.5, 8.54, 8.58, 8.57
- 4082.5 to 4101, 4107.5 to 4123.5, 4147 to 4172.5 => -0.2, 8.38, 8.74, 8.51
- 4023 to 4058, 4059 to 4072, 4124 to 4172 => 0.2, 8.54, 8.78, 8.6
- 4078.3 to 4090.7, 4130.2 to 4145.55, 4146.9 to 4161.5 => -0.1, 8.73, 8.78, 8.77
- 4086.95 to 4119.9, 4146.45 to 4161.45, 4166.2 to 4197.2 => -0.7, 8.18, 8.5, 8.38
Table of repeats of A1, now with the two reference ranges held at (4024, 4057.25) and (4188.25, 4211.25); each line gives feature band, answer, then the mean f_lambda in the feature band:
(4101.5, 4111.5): 0.107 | 7.72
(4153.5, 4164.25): -0.042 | 8.84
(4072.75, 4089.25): -0.013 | 8.63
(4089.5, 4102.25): 0.071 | 7.98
